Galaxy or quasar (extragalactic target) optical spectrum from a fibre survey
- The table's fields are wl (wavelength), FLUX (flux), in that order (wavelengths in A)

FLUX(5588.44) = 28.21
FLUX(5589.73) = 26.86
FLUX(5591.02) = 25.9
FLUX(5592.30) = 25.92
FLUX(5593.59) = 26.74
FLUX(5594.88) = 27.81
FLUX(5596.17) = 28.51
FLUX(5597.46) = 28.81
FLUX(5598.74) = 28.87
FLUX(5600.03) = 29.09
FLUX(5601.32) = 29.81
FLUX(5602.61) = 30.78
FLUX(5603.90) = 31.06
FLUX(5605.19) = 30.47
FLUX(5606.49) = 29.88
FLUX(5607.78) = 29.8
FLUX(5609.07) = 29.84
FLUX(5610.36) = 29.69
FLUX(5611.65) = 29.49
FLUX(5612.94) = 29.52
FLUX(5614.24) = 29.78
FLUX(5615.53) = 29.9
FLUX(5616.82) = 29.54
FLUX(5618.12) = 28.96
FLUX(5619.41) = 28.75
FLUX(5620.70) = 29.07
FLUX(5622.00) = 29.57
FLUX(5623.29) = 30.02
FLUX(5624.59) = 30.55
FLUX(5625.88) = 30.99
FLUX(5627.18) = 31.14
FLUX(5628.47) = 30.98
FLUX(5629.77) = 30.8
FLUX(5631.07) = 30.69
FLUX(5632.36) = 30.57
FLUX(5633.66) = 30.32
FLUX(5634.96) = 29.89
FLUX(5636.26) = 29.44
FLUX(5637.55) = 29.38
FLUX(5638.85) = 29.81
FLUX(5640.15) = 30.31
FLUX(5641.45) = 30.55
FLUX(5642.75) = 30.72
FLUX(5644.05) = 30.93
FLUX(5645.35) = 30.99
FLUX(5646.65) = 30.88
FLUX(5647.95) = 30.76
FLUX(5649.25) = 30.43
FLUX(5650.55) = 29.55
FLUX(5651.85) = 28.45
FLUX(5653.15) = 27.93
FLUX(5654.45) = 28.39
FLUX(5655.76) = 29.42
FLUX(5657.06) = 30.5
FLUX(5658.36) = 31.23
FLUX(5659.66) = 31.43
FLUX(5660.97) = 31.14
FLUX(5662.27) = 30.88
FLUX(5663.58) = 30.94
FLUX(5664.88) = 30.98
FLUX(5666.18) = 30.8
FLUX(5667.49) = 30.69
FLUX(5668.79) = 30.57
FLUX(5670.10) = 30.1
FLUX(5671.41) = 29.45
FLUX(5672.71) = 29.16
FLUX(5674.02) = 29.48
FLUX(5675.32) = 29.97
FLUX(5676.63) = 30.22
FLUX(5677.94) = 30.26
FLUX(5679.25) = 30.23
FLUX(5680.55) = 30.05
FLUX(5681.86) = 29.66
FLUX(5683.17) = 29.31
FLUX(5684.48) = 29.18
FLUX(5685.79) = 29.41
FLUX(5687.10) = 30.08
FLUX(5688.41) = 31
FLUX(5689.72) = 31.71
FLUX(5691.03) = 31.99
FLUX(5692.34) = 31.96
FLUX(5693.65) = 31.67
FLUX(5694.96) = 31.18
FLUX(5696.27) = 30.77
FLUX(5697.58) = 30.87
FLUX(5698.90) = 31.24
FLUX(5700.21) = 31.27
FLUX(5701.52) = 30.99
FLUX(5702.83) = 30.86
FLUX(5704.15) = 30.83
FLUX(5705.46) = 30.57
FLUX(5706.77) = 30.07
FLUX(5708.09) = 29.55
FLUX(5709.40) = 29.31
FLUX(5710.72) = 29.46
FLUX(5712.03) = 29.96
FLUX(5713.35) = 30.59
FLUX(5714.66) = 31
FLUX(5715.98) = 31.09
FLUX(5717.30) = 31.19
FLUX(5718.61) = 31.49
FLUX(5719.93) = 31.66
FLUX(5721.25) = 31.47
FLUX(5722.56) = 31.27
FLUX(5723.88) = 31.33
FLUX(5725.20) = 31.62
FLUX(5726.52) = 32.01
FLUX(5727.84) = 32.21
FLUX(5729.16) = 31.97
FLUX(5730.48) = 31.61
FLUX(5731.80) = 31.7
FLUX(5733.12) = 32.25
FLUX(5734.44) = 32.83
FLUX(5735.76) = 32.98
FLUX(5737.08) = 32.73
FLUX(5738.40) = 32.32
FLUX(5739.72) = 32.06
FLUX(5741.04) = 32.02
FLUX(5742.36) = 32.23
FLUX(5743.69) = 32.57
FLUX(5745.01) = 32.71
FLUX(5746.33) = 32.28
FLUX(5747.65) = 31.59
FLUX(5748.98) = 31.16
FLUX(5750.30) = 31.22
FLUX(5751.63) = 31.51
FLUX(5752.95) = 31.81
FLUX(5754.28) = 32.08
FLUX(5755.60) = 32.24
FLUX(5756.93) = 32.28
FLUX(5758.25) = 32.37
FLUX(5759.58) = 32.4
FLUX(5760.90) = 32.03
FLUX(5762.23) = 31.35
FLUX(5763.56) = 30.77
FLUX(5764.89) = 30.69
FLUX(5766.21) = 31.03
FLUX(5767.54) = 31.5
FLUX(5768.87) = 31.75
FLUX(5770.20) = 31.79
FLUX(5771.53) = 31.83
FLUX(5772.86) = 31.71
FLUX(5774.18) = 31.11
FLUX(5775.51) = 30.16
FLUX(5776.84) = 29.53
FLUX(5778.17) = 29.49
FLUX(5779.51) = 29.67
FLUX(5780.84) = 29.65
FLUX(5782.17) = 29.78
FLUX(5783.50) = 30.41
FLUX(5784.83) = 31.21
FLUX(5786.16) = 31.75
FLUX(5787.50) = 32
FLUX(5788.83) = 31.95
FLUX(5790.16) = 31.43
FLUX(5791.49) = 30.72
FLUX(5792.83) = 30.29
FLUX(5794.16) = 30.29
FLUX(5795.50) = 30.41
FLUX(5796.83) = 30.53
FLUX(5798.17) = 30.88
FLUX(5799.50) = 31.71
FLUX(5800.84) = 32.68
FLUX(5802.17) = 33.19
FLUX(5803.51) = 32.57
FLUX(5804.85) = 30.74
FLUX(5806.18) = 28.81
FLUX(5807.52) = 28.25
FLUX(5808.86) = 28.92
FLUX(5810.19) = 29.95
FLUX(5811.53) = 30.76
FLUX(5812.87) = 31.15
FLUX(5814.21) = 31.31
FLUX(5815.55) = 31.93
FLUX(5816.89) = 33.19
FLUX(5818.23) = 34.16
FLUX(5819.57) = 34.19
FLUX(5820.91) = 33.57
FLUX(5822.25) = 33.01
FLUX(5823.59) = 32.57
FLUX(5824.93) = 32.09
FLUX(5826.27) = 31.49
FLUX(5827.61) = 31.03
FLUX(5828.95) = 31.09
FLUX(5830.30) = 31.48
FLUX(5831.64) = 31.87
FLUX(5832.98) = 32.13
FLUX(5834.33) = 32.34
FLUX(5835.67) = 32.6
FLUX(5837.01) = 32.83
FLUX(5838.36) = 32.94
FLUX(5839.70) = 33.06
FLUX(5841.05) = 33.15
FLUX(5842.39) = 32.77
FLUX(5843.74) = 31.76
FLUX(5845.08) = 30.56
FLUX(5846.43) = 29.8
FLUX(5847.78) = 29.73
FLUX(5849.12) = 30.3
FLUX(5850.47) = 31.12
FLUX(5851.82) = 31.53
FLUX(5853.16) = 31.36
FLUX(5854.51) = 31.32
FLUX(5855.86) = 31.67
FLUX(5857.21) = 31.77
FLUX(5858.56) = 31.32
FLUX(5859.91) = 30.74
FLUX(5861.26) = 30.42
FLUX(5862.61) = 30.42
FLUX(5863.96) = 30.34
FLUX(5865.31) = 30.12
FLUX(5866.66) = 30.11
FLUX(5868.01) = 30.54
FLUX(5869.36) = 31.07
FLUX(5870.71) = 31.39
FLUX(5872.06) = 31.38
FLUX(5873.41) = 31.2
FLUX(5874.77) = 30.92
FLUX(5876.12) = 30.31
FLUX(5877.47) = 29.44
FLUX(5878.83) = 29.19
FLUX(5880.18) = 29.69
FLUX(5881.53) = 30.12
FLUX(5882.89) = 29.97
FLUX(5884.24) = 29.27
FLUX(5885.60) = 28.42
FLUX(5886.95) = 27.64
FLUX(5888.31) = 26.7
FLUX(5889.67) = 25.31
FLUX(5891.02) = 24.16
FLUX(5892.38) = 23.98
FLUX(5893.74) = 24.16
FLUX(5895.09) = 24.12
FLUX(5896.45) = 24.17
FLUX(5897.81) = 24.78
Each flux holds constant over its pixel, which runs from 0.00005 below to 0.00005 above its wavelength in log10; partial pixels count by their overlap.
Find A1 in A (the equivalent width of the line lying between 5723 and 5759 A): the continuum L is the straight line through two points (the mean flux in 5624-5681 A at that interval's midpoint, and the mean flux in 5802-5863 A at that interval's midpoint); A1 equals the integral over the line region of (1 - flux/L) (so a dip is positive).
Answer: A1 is -1.3 A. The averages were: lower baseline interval 30.3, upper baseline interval 31.6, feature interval 32.1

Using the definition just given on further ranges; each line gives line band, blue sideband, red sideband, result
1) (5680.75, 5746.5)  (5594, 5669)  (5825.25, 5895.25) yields -2.4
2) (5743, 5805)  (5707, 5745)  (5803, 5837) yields 0.5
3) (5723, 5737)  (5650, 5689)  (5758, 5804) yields -0.7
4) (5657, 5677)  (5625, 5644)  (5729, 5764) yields 0.3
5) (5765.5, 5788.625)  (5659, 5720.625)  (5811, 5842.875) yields 0.6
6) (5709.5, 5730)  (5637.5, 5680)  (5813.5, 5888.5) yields -0.4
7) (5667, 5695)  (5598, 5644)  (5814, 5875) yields 0.1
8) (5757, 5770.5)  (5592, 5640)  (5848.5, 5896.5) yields -1.0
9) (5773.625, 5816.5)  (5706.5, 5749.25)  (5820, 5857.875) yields 1.3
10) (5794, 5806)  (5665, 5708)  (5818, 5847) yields 0.2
